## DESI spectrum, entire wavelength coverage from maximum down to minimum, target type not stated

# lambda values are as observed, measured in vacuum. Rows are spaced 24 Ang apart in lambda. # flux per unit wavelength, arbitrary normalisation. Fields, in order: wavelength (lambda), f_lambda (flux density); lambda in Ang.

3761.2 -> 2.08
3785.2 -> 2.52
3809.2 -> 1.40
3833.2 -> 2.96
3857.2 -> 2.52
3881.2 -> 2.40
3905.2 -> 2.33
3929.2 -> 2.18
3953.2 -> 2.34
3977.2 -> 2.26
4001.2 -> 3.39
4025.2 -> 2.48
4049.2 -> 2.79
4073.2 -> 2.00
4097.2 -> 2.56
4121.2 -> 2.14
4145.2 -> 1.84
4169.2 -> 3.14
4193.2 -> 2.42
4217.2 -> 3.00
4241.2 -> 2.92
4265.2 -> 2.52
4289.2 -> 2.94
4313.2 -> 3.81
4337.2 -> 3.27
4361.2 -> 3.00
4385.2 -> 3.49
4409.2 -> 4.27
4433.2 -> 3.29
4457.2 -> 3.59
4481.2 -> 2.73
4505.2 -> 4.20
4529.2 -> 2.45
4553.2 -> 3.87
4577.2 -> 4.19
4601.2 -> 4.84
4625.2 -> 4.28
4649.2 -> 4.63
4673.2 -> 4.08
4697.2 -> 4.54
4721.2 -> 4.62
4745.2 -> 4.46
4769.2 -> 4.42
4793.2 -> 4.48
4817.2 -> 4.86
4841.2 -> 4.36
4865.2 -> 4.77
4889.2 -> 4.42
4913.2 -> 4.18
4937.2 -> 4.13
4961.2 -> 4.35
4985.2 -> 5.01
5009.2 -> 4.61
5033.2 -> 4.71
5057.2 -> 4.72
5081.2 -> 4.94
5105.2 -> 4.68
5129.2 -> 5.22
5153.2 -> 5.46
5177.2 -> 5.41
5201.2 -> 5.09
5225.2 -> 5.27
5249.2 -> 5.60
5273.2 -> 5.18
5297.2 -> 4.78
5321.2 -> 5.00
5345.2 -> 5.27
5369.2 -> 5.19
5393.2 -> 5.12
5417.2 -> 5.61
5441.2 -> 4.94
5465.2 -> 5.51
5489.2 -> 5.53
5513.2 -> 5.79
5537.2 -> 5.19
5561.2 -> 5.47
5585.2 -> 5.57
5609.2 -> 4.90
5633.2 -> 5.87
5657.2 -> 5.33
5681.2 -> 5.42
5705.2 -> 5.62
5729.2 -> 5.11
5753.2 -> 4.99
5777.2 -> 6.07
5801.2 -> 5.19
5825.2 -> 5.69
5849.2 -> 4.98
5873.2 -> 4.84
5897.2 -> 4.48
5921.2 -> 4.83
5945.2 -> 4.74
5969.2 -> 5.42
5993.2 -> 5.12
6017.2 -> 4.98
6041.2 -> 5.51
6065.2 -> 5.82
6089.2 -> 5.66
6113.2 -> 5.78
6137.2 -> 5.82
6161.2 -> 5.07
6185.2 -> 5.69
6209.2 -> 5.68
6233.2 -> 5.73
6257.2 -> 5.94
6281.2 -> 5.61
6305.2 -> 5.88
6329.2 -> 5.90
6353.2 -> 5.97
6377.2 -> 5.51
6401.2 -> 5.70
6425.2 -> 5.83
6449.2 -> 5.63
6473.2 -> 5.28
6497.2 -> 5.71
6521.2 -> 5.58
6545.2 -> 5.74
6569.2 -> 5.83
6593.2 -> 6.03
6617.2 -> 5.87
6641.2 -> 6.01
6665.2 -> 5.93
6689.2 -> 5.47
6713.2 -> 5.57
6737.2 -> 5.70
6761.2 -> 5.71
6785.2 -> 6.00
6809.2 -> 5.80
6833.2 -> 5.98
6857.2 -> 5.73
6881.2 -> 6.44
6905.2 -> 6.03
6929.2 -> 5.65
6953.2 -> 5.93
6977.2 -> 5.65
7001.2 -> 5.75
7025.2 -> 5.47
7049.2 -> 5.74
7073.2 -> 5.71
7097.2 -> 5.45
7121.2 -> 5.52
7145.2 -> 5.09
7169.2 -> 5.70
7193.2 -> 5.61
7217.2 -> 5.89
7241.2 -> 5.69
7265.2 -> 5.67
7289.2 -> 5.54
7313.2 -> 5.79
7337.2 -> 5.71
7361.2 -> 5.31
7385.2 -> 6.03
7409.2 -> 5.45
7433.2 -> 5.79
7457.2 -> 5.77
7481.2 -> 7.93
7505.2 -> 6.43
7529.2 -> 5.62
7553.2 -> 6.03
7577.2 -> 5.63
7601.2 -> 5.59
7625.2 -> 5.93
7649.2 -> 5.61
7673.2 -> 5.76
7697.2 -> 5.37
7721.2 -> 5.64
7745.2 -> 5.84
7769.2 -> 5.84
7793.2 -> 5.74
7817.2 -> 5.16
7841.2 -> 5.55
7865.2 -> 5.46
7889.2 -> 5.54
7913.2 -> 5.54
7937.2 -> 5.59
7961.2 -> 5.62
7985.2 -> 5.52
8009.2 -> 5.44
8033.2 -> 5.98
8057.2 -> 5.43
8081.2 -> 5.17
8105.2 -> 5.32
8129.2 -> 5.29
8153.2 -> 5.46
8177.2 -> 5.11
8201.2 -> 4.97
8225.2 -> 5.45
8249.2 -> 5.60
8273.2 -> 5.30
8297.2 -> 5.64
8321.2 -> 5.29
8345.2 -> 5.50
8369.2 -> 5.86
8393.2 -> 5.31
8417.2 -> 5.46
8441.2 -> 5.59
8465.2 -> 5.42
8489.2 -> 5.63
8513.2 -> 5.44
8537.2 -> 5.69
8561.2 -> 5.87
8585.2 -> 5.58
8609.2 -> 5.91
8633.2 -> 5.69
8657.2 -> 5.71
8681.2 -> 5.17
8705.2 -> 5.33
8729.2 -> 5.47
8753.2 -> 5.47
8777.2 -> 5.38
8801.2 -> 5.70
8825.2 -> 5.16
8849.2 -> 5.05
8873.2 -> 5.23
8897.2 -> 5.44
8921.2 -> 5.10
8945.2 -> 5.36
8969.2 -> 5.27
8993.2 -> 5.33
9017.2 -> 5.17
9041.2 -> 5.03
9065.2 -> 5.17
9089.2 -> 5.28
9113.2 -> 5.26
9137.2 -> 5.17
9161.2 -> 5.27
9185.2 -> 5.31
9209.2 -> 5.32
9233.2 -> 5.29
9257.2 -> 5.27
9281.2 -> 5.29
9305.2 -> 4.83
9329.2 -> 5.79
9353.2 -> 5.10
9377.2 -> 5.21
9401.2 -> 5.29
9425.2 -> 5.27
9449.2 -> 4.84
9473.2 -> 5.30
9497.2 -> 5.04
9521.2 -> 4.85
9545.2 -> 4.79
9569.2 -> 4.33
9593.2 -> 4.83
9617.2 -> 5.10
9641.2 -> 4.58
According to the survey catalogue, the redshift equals 0.140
